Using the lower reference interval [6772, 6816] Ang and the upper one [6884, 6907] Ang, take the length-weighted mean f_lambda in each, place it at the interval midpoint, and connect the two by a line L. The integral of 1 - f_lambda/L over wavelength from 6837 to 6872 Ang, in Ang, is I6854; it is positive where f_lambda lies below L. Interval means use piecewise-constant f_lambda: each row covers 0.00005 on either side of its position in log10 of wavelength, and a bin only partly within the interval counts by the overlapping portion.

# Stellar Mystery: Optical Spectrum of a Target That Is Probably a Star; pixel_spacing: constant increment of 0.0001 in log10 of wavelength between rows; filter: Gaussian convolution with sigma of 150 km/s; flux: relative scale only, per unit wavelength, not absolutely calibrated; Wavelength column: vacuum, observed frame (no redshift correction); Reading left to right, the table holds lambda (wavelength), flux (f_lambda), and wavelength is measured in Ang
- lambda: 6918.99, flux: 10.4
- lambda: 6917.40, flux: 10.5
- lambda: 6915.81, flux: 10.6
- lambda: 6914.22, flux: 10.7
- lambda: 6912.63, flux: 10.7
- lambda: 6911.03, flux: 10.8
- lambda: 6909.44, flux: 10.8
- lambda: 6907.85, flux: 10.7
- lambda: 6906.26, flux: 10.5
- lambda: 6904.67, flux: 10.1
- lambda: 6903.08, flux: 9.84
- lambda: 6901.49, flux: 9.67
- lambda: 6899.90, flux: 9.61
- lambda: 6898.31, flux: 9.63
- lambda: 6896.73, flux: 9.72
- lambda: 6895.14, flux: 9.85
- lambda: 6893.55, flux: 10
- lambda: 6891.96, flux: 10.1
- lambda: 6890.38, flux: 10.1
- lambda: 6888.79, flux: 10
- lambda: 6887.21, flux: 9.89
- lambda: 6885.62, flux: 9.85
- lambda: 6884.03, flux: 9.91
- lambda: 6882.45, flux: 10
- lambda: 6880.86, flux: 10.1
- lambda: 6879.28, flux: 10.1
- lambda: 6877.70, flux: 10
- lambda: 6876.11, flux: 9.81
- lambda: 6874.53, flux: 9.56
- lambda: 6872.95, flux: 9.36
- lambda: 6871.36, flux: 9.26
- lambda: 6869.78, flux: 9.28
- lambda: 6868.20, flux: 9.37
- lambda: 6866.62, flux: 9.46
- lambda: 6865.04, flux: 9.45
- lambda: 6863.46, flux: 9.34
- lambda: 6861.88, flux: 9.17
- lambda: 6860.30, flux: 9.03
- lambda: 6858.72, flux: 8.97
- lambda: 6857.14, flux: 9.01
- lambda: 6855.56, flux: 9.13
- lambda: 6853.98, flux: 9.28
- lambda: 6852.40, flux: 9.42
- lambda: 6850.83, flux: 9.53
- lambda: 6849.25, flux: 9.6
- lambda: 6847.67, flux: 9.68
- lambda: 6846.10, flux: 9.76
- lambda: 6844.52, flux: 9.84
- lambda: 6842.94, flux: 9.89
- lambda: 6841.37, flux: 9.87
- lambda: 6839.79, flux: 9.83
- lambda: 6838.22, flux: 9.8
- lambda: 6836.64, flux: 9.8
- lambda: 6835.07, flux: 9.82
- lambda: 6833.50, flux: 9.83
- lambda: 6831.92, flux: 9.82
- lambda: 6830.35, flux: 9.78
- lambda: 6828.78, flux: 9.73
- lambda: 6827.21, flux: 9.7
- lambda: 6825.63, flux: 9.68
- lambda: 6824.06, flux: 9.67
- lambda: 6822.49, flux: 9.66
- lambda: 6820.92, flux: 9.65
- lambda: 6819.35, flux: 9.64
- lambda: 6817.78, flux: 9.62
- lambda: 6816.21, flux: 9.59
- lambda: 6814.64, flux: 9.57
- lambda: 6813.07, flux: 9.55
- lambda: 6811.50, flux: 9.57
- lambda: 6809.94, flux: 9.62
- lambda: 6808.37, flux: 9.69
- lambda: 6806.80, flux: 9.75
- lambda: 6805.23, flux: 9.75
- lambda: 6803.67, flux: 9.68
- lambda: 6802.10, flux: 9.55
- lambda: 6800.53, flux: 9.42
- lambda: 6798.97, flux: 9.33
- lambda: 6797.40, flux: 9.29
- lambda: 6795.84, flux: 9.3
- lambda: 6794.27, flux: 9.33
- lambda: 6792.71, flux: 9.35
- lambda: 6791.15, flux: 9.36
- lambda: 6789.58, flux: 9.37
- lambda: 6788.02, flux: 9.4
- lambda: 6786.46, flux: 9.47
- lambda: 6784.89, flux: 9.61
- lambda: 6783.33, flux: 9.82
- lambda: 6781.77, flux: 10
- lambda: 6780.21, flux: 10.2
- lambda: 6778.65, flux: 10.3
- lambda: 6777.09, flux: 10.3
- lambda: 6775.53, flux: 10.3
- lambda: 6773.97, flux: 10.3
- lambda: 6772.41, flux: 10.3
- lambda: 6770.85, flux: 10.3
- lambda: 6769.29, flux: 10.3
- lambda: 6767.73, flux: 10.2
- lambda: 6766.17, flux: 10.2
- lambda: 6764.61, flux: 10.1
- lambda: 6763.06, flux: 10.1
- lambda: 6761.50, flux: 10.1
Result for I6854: 1.3 Ang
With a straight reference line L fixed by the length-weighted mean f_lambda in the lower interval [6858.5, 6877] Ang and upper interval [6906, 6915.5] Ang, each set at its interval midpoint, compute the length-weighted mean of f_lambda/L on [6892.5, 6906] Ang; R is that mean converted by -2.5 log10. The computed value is 0.05 mag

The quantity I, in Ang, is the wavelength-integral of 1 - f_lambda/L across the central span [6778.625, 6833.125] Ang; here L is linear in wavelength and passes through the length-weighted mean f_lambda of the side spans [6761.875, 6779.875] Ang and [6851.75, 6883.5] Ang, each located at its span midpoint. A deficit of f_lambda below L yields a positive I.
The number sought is 1.9 Ang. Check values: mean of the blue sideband 10.2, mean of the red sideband 9.46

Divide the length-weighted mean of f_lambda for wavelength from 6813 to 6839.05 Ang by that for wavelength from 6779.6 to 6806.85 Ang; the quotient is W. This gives 1.0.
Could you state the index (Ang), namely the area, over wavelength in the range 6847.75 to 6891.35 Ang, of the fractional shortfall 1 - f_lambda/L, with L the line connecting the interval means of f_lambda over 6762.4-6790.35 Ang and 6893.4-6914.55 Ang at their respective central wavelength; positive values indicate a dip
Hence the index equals 2.5 Ang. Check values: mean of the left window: 10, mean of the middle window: 9.56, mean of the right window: 10.2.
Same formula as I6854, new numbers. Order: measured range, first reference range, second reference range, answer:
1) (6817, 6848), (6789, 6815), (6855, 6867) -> -1.4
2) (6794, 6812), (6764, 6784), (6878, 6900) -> 1.1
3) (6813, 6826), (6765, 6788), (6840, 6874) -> 0.1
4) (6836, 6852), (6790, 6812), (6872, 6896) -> -0.1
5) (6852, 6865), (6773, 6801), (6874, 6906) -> 0.9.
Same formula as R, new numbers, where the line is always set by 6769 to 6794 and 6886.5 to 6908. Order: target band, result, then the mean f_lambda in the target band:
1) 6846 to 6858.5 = 0.06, 9.39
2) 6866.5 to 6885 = 0.03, 9.69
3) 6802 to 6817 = 0.03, 9.64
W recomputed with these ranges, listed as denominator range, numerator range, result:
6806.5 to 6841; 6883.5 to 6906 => 1.02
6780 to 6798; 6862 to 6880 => 1.00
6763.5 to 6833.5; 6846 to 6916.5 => 1.00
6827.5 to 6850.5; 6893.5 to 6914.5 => 1.04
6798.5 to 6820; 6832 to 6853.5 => 1.01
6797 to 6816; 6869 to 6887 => 1.02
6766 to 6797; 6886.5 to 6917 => 1.03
